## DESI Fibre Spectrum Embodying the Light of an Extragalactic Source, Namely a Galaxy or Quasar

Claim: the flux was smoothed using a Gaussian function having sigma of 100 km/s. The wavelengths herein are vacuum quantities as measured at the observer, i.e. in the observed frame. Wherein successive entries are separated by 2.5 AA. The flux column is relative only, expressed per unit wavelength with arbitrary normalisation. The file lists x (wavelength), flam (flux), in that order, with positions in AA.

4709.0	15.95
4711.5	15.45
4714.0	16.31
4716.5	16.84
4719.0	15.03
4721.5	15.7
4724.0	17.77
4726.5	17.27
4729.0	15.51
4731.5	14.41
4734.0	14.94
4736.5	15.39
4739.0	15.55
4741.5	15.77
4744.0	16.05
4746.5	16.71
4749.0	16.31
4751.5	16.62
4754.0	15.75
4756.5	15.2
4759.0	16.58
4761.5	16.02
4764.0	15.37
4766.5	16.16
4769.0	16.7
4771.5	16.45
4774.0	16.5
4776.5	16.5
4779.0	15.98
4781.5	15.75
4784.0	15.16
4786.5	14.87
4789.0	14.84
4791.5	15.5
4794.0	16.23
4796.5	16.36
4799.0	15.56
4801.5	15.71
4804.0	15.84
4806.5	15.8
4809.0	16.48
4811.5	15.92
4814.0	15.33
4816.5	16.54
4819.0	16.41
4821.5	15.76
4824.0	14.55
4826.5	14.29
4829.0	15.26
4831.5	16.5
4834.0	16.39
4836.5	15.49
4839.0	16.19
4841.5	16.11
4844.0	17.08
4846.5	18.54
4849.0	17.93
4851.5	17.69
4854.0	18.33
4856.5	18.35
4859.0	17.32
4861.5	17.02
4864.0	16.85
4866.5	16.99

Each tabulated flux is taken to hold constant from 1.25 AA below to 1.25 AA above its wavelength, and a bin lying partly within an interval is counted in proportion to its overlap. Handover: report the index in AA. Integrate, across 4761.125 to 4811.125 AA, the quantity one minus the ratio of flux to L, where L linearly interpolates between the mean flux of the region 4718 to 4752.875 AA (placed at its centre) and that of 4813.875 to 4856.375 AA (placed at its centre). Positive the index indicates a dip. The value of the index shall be 1.0 AA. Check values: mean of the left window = 15.9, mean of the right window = 16.5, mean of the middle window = 15.9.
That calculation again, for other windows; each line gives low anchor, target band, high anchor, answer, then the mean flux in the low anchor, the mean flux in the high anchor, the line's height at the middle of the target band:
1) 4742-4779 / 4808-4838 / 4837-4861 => 2.3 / 16.2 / 17.4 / 17.1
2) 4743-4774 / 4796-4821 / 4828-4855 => 0.9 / 16.2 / 16.9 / 16.6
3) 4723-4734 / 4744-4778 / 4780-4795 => -1.1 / 16.1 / 15.4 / 15.7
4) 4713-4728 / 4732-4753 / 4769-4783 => 0.7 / 16.5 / 16.3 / 16.4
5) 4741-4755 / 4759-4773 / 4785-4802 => -0.2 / 16.2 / 15.6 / 16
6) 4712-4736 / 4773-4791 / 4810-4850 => 0.5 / 15.9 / 16.1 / 16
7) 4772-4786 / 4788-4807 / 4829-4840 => 0.3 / 15.9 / 16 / 16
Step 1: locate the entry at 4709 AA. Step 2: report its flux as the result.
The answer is 15.95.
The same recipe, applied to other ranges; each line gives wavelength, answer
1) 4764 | 15.37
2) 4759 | 16.58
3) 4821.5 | 15.76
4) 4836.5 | 15.49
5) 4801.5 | 15.71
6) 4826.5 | 14.29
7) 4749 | 16.31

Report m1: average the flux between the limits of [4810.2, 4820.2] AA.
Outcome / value 16.1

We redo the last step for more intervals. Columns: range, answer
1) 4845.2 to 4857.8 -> 18.2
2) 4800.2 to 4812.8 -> 15.9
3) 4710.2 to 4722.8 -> 15.9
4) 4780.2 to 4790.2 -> 15.2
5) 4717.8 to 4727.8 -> 16.4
